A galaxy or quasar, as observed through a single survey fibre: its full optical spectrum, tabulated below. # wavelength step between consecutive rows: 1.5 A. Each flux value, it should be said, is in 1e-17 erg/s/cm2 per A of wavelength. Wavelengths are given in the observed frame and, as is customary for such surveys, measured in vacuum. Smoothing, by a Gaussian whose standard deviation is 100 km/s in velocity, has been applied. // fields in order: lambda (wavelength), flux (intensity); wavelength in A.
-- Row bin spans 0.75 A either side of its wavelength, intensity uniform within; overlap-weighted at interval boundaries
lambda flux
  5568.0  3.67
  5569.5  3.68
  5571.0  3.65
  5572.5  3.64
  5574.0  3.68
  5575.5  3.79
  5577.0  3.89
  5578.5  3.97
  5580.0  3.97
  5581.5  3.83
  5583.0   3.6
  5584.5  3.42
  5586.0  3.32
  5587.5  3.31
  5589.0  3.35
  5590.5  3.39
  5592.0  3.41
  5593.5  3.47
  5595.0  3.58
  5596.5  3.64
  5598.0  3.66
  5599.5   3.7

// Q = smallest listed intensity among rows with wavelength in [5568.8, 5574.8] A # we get 3.64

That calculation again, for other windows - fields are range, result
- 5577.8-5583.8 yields 3.6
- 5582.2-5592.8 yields 3.31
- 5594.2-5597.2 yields 3.58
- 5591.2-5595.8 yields 3.41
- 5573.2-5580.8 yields 3.68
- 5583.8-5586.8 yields 3.32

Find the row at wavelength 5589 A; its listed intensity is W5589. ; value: 3.35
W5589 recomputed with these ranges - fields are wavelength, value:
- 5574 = 3.68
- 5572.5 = 3.64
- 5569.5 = 3.68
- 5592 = 3.41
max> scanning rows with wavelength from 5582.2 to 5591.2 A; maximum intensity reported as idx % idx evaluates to 3.6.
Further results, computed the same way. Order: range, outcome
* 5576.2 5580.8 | 3.97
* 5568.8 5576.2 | 3.79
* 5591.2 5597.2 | 3.64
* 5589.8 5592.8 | 3.41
